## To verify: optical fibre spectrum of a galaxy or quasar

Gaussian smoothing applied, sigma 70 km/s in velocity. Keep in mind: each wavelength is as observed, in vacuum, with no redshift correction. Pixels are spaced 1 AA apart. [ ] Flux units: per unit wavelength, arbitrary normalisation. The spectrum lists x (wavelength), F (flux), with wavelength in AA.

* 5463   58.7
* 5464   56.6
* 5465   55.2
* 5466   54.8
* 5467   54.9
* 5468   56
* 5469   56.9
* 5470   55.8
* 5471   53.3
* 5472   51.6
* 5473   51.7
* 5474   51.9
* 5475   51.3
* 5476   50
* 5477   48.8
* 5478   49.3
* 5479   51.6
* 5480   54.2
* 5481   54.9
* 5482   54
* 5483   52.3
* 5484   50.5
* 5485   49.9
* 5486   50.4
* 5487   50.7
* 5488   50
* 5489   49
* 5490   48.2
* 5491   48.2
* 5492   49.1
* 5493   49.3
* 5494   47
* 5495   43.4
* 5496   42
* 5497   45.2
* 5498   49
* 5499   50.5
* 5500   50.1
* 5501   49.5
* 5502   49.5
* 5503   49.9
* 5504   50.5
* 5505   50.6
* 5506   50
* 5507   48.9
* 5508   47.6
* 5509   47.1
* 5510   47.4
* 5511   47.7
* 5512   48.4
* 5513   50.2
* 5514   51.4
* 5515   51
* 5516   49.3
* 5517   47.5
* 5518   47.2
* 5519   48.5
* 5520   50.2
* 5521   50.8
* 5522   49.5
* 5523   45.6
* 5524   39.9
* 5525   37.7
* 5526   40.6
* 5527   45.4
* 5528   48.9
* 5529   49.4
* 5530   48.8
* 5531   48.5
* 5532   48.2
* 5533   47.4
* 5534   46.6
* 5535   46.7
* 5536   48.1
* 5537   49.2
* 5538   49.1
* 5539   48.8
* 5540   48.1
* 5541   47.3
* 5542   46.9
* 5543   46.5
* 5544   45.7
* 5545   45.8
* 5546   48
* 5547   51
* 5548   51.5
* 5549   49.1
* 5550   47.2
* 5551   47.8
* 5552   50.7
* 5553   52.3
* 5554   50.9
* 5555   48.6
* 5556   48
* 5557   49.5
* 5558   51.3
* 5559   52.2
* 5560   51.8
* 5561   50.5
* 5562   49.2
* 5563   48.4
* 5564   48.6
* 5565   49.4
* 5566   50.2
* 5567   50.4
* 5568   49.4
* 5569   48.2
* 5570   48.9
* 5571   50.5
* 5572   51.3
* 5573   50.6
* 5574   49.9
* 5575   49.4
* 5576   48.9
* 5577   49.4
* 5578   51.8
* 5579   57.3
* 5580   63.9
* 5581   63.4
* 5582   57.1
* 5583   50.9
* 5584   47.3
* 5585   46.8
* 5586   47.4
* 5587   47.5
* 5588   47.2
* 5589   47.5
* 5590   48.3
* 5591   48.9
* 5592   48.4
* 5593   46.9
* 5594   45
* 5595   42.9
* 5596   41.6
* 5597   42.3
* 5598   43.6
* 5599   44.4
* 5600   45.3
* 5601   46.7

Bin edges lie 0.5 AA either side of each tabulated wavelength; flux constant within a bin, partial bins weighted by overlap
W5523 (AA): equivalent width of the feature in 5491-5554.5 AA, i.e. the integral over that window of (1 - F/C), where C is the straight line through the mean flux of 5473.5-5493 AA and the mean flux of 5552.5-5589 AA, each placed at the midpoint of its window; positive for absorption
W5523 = 3.4 AA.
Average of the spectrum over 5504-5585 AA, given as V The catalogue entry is 49.2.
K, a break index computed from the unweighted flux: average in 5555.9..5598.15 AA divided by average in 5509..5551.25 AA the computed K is 1.04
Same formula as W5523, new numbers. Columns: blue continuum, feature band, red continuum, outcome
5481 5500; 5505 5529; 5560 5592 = 0.95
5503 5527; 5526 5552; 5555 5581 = 0.68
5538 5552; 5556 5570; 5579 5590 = 0.01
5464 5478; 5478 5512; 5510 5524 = 1.01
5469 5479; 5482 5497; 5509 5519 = 0.59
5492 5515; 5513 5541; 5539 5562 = 0.72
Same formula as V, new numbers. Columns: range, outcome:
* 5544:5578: 49.6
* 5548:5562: 50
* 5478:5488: 51.8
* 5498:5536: 48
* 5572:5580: 51.9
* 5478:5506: 49.6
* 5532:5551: 47.9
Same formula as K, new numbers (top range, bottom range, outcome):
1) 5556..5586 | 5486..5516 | 1.05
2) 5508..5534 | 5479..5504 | 0.96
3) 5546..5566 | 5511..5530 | 1.05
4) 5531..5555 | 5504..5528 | 1.02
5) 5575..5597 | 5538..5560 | 1.02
